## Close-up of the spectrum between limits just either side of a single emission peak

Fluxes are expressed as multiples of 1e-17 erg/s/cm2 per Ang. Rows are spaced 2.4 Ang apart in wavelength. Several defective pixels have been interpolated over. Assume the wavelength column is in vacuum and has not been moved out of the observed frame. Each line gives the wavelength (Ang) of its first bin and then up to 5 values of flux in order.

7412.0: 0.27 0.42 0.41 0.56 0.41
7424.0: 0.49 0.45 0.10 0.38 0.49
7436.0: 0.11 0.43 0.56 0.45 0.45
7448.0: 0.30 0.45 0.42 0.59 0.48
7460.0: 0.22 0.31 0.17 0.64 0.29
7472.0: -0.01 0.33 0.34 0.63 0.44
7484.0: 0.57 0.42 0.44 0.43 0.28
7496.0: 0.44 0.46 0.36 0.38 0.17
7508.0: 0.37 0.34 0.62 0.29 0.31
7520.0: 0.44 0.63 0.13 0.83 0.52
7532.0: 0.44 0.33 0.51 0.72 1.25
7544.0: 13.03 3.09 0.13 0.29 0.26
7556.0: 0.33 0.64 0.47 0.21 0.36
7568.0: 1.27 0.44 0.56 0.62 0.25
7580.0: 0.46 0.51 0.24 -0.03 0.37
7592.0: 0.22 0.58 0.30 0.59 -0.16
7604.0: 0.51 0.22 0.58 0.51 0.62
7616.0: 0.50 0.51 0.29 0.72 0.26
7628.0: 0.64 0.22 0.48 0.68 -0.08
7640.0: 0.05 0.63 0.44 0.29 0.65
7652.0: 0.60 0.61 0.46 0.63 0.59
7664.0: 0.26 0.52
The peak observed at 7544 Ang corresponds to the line H-alpha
